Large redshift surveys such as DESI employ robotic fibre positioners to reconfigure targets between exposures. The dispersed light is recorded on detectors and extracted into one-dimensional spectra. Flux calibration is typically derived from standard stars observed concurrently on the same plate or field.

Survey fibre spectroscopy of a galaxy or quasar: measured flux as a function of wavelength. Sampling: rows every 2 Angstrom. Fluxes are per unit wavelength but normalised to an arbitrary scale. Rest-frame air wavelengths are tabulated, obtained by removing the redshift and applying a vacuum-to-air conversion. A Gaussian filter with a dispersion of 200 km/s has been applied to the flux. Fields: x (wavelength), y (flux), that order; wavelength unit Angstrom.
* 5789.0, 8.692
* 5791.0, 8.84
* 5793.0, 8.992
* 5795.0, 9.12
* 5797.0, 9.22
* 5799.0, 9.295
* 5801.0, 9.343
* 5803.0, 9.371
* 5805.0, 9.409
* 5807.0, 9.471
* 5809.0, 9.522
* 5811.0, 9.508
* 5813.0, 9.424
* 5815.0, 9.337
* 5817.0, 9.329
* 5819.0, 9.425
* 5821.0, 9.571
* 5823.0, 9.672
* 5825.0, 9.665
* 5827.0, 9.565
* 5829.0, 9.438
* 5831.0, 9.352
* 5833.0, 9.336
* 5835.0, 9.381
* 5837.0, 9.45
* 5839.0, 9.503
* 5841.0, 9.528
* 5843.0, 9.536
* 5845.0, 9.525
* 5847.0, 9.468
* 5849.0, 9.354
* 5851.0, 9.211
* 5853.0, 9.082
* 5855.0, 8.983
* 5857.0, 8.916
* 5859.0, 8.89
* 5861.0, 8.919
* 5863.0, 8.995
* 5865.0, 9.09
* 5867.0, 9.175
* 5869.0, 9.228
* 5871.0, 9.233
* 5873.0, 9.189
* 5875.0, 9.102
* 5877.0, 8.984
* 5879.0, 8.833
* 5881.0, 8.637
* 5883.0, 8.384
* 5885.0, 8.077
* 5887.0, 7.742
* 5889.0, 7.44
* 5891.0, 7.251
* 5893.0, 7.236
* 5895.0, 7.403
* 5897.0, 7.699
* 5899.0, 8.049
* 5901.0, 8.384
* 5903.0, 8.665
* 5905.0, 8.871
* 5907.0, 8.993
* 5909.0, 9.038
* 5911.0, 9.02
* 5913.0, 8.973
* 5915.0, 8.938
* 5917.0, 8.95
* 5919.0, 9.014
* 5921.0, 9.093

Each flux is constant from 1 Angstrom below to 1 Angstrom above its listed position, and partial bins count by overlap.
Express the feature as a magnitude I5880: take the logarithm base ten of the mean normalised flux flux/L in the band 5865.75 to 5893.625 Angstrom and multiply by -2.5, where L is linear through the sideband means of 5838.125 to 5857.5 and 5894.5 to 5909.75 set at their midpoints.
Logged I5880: 0.04 mag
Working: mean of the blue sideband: 9.32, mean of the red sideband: 8.41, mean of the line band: 8.49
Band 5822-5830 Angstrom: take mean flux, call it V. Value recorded 9.58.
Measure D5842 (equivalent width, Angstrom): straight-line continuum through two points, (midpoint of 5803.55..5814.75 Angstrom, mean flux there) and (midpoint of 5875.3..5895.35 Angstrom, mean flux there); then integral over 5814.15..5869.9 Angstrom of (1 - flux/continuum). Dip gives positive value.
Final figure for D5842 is -2.98 Angstrom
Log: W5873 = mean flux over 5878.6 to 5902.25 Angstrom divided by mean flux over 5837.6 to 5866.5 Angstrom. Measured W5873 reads 0.9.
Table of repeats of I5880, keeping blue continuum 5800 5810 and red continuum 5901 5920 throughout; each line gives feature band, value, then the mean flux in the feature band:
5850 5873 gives 0.009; 9.07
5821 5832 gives -0.026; 9.54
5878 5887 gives 0.081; 8.4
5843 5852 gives -0.022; 9.41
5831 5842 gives -0.019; 9.43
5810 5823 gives -0.010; 9.45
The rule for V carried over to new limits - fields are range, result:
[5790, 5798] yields 9.04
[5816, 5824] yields 9.5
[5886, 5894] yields 7.42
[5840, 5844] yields 9.53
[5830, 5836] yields 9.36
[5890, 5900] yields 7.53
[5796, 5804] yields 9.31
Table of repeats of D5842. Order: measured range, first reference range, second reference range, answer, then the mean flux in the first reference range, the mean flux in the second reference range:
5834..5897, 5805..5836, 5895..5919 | 1.6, 9.46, 8.65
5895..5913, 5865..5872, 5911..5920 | 1.0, 9.19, 8.97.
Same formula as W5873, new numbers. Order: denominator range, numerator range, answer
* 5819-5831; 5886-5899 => 0.79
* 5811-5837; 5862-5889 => 0.93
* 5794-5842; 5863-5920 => 0.91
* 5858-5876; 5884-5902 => 0.85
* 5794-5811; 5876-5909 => 0.88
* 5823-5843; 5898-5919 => 0.93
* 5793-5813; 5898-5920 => 0.94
